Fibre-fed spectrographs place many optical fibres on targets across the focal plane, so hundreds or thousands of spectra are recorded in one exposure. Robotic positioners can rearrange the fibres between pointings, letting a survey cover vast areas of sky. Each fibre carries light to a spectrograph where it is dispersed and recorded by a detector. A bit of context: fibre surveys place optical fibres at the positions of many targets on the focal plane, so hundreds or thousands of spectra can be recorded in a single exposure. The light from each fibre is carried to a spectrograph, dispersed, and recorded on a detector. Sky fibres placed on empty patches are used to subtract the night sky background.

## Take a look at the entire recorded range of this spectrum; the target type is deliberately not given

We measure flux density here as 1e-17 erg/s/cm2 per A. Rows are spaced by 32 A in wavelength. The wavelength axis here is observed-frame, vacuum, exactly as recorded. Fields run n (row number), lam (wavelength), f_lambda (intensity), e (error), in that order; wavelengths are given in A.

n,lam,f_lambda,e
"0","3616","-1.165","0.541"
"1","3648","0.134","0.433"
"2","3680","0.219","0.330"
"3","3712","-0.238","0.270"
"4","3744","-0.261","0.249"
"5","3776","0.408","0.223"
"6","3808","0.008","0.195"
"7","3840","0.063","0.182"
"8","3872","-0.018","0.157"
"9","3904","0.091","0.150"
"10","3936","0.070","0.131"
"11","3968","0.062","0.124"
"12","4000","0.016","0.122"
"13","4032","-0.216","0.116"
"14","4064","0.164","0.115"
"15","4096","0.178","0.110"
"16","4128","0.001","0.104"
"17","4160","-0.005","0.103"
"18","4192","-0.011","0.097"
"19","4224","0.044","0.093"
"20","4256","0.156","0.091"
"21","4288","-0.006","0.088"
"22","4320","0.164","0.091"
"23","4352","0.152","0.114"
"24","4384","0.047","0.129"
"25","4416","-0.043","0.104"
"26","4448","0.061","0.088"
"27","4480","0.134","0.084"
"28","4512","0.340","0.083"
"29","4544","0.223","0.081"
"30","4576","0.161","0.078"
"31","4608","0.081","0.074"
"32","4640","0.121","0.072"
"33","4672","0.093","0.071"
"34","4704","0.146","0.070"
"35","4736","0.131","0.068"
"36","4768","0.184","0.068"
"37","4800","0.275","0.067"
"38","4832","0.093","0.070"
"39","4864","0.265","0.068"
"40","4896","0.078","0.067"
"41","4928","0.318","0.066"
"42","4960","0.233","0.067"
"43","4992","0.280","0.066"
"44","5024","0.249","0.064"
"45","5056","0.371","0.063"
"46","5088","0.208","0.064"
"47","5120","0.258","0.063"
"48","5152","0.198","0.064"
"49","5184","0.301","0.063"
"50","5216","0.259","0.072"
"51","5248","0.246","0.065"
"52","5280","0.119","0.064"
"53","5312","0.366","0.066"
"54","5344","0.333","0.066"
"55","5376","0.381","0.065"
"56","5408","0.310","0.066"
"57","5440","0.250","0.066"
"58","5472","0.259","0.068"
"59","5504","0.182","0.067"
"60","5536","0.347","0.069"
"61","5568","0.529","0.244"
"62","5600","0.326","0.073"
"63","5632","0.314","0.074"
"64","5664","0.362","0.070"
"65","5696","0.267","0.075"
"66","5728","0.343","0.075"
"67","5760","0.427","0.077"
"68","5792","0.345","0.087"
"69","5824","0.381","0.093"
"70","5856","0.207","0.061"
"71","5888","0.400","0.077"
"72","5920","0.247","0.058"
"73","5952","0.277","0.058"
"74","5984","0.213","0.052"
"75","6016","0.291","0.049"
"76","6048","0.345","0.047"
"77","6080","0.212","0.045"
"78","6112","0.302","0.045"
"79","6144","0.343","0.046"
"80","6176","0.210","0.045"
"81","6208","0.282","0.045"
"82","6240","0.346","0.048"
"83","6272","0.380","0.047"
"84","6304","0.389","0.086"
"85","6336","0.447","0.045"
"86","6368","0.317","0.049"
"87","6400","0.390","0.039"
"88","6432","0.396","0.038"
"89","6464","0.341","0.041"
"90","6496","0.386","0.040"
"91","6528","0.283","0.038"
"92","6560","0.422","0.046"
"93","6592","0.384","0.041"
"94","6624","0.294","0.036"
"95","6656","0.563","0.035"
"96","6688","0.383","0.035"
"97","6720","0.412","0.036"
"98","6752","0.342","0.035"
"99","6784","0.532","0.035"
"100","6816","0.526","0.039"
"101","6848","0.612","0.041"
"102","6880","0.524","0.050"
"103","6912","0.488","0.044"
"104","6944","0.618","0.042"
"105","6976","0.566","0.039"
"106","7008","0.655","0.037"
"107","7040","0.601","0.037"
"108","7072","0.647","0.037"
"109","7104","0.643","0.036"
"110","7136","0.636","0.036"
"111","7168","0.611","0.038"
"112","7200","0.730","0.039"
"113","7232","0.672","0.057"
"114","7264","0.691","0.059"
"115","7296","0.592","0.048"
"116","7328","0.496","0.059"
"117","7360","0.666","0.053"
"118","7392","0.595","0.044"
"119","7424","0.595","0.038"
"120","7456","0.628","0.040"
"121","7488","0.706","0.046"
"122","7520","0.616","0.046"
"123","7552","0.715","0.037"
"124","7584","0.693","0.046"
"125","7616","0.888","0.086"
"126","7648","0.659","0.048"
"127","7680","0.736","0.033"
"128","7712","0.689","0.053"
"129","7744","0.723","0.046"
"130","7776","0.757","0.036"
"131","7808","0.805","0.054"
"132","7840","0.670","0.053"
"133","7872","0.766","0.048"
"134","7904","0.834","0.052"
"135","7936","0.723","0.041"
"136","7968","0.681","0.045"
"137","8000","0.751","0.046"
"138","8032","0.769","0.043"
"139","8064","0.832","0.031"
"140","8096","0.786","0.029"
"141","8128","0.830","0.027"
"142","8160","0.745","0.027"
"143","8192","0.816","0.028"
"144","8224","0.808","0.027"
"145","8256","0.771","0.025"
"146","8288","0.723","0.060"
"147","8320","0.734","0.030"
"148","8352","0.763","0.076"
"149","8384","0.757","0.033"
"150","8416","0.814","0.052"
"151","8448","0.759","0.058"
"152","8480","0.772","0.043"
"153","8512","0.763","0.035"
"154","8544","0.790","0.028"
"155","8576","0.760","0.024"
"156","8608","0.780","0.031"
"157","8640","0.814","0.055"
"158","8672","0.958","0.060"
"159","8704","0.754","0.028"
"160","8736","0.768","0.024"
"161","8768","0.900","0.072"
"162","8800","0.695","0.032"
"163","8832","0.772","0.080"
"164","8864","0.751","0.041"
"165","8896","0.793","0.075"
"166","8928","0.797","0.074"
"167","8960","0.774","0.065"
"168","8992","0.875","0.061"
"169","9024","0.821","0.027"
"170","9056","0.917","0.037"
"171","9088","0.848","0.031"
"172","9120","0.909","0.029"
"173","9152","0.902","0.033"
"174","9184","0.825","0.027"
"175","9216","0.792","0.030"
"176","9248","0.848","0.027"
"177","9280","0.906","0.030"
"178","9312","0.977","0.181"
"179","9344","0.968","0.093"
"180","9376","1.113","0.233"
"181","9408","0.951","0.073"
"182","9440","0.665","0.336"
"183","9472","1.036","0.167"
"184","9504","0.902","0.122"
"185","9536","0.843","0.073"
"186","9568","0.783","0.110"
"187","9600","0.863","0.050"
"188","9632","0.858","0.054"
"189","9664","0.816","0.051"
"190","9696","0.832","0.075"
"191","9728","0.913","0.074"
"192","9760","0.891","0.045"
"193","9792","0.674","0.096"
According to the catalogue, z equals 0.70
